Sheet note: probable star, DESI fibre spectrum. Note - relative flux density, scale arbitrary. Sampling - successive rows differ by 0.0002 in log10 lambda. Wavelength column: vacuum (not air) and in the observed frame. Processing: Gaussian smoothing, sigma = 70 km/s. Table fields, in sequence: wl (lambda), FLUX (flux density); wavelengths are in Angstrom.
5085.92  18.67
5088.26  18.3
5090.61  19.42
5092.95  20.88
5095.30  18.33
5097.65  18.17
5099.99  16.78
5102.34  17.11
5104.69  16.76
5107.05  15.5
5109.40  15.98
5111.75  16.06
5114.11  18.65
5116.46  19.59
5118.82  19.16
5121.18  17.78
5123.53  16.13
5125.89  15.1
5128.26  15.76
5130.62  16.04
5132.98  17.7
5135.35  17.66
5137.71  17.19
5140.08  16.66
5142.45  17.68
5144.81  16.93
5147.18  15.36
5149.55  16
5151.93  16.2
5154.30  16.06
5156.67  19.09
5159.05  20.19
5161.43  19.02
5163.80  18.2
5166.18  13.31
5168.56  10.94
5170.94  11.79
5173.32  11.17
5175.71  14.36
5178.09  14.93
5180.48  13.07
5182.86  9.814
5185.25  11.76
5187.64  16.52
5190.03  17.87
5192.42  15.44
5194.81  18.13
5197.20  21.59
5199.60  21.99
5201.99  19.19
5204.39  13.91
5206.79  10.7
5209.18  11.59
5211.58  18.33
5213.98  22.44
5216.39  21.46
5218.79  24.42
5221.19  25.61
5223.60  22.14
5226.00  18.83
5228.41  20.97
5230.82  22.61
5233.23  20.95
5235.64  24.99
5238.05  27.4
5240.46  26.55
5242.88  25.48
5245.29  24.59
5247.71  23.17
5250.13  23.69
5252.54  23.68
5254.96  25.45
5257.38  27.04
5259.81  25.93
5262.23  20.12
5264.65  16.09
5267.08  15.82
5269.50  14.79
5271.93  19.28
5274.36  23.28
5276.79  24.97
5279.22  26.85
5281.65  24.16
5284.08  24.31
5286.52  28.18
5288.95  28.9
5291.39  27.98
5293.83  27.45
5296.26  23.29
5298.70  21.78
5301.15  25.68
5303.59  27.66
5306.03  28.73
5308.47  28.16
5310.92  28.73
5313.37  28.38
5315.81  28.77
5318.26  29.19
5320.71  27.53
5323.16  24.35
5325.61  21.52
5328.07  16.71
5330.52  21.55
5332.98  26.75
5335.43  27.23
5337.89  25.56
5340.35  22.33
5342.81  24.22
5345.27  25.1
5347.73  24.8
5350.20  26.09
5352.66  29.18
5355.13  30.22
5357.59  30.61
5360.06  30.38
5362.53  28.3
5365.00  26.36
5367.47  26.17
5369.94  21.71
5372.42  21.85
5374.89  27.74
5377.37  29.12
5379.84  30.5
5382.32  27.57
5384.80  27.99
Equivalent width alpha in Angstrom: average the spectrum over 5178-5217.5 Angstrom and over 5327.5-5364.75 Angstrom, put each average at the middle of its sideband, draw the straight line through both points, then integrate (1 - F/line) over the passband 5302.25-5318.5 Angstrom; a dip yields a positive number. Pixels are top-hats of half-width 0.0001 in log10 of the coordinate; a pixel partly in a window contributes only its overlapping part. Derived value -3.2 Angstrom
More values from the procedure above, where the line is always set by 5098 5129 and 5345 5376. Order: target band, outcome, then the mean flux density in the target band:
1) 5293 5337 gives -1.3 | 25.7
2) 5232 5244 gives -1.7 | 25.1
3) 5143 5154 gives 1.3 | 16.2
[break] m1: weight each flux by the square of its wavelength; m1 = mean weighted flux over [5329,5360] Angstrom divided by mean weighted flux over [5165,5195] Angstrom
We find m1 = 2.05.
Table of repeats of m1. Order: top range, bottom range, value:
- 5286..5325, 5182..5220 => 1.63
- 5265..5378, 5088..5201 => 1.64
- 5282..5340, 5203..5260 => 1.21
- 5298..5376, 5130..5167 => 1.63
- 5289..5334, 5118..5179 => 1.70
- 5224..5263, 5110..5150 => 1.46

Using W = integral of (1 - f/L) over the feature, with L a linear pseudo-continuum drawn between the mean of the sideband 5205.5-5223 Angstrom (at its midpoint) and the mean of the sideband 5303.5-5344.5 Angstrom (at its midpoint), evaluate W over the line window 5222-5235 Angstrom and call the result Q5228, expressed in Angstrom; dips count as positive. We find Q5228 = -0.8 Angstrom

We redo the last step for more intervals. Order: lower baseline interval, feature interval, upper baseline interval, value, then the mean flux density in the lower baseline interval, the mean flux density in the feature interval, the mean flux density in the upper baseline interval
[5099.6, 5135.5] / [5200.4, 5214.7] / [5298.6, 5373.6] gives 3.27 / 17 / 16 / 26.1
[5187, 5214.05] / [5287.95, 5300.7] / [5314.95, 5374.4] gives -1.76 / 17.1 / 25.8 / 25.7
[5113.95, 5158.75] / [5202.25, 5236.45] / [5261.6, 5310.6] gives 1.87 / 17.1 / 19.9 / 24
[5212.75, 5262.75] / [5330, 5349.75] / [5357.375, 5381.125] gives 1.13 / 23.7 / 24.9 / 27.1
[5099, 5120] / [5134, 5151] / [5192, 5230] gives 1.09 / 17.3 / 16.8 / 19.3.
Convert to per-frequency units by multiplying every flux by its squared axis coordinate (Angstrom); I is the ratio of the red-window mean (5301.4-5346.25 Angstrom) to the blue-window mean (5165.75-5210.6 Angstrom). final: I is 1.8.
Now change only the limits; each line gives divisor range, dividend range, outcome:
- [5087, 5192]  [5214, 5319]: 1.56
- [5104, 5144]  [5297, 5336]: 1.63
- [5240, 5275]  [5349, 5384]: 1.29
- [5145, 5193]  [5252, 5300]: 1.62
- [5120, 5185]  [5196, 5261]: 1.45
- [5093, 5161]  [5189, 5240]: 1.21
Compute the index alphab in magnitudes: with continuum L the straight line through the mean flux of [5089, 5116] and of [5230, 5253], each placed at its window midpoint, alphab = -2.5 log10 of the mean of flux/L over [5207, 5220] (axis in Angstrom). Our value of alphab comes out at 0.21 mag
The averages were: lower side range 17.7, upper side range 24.4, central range 19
